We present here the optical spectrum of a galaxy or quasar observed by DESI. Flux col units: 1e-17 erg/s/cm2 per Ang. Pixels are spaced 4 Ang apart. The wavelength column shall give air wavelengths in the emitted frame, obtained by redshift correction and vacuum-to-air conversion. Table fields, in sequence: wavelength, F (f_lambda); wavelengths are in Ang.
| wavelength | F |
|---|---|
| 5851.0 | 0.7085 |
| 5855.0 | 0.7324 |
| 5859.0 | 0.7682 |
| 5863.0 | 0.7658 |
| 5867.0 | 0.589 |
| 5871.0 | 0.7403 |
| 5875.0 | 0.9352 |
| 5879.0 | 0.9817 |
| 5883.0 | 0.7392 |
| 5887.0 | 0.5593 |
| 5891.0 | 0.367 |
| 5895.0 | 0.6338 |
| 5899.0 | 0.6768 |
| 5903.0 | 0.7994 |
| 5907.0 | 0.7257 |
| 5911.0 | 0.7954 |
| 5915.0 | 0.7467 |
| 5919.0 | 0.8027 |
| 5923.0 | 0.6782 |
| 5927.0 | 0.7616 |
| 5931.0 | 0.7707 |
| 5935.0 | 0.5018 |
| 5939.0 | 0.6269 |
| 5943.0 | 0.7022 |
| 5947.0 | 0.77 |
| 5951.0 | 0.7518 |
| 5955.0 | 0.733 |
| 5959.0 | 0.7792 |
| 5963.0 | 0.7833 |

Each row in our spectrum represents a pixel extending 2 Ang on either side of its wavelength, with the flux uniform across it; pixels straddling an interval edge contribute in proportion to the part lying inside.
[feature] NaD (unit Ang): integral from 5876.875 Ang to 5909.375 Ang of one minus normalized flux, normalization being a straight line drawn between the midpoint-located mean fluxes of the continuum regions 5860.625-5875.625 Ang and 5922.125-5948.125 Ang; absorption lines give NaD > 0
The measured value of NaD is 1.5 Ang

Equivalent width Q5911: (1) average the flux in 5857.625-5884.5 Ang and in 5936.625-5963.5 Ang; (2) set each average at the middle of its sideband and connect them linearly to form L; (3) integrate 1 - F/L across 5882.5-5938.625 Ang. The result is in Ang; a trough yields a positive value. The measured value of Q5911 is 5.9 Ang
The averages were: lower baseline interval 0.79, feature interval 0.68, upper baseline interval 0.729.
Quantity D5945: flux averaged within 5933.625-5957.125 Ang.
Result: 0.686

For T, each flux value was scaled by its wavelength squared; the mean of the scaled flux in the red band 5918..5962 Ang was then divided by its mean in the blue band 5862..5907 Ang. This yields 1.0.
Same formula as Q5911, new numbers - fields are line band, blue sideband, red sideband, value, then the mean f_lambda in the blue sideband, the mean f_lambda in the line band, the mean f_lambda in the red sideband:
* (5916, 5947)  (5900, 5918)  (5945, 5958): 2.4 Ang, 0.764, 0.699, 0.754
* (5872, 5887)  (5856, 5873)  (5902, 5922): -2.0 Ang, 0.717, 0.832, 0.768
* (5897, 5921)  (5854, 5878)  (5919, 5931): -0.3 Ang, 0.766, 0.758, 0.742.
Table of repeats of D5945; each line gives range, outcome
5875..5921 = 0.721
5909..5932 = 0.759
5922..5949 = 0.688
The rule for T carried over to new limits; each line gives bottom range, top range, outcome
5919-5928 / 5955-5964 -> 1.06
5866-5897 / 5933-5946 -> 0.91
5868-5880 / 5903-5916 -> 0.91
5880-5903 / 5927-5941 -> 1.05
